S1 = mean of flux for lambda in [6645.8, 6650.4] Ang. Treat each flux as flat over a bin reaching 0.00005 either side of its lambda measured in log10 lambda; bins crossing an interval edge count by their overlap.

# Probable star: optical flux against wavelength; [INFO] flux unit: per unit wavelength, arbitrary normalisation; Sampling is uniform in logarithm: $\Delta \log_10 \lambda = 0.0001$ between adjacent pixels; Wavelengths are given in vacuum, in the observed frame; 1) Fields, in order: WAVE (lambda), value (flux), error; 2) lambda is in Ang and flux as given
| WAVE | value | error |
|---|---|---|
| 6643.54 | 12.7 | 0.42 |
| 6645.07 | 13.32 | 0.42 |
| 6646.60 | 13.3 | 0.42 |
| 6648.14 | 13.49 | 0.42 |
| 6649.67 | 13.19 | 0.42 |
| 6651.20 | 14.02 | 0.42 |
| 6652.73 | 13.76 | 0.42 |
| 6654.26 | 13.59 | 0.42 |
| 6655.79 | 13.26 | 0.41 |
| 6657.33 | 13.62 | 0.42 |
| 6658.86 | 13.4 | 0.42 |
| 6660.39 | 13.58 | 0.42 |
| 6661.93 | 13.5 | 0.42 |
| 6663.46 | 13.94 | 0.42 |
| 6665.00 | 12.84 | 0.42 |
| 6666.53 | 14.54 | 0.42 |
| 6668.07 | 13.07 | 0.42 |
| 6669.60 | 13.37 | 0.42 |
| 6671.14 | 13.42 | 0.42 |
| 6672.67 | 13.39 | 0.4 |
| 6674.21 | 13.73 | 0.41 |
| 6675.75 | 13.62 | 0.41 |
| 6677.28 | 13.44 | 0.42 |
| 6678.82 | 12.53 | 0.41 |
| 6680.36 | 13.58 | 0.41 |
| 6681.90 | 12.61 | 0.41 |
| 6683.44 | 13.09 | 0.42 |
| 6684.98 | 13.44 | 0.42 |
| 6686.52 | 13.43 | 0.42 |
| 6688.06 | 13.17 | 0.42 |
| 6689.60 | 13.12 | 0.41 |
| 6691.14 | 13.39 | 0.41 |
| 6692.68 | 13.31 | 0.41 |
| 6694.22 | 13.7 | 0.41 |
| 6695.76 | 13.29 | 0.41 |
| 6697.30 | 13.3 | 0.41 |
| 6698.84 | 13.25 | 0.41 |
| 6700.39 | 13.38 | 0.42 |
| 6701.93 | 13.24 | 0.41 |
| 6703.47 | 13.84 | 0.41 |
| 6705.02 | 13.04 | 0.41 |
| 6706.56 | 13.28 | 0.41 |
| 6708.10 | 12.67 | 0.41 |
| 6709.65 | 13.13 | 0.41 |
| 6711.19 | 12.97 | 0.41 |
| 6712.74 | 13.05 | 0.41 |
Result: 13.3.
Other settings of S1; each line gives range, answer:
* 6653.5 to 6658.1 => 13.5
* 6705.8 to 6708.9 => 13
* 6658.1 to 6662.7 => 13.5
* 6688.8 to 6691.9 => 13.3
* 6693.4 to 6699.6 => 13.4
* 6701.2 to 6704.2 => 13.6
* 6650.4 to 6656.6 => 13.7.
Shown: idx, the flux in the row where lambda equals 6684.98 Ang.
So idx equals 13.44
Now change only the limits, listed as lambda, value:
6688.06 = 13.17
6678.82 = 12.53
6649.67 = 13.19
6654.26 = 13.59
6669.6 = 13.37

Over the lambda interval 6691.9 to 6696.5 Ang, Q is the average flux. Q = 13.4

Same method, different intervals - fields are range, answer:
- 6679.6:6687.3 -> 13.2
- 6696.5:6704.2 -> 13.4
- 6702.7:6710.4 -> 13.2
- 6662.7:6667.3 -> 13.8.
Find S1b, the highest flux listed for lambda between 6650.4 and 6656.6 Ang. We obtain 14.02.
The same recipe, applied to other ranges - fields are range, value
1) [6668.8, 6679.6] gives 13.73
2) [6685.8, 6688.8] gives 13.43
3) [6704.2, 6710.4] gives 13.28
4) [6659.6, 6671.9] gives 14.54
